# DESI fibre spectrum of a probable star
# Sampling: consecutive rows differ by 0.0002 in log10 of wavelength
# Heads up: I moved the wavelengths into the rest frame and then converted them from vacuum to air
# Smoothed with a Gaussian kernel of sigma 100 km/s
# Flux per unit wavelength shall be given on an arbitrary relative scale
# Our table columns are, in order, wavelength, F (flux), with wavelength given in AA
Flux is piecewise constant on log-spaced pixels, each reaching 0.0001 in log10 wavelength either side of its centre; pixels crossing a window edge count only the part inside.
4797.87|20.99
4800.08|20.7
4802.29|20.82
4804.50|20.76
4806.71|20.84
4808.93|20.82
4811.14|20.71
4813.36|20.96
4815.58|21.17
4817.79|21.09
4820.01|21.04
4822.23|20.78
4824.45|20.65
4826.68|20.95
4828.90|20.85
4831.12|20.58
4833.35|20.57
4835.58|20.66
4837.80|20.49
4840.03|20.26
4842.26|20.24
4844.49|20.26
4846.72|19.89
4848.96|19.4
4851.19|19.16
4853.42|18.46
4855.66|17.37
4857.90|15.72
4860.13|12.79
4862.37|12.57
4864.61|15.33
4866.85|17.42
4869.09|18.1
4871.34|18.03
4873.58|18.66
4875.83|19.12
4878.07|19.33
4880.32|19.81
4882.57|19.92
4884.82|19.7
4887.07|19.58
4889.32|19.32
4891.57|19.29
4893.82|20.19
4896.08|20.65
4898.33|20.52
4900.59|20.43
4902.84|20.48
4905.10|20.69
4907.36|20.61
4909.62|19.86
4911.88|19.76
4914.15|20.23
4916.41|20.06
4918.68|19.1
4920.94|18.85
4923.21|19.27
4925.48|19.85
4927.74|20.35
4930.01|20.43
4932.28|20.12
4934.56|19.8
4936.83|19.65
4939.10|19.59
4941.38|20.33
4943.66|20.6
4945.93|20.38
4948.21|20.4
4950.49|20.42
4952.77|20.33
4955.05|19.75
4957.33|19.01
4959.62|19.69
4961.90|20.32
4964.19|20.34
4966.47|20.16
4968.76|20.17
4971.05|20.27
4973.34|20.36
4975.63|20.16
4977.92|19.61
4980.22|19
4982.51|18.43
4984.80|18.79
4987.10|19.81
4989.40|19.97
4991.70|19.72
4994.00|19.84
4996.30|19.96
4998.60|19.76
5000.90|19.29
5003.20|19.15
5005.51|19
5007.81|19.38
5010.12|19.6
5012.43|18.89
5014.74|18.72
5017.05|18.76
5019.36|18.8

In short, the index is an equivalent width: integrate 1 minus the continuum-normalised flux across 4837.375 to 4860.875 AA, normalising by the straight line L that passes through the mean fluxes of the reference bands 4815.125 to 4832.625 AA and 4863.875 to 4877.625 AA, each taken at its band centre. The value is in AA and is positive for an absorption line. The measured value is 0.90 AA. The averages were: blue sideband 20.9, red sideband 17.9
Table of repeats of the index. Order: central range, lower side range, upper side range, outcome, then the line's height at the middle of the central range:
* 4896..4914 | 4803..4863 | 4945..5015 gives -0.6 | 19.7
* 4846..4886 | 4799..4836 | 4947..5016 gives 5.2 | 20.5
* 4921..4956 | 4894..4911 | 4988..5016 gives 0.0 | 20.1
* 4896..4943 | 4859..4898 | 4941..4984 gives -2.3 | 19.1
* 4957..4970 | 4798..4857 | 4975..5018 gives -0.3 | 19.5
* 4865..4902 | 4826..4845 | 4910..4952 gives 1.7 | 20.2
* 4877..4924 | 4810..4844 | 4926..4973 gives 1.1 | 20.4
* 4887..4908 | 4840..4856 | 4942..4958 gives -0.4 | 19.8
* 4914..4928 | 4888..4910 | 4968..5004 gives 0.3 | 20.1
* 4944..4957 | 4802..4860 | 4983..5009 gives -0.4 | 19.6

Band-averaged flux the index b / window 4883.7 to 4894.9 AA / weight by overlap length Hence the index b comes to 19.6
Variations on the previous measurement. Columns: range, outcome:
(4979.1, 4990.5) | 19.2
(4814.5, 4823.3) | 21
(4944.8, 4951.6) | 20.4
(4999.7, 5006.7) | 19.2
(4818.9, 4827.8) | 20.8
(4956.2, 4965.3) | 19.8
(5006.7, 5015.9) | 19.1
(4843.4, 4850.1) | 19.8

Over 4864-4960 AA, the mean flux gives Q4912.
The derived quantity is 19.7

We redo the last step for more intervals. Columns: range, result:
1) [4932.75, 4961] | 20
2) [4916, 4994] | 19.9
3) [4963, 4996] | 19.8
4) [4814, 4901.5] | 19.2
